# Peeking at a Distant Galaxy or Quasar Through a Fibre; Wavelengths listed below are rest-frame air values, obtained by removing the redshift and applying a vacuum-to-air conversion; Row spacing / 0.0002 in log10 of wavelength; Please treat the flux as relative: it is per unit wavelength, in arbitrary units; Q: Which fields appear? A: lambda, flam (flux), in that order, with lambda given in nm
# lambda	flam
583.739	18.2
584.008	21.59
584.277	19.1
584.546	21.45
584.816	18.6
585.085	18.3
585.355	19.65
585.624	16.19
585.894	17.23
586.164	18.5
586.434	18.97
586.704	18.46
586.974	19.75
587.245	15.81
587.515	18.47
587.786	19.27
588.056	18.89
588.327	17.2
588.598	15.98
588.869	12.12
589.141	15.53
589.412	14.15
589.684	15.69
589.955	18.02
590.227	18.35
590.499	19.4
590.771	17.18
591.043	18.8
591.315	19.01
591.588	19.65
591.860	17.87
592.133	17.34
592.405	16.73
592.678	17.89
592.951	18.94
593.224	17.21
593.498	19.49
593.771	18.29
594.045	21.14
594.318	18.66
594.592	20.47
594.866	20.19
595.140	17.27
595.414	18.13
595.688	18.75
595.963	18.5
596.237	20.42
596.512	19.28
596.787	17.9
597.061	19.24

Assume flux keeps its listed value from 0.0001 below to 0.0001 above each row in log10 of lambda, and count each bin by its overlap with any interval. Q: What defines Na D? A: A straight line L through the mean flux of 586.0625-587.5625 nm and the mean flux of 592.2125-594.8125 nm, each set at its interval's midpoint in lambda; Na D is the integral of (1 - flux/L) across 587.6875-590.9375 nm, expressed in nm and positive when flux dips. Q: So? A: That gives 0.296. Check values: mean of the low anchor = 18.3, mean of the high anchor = 18.8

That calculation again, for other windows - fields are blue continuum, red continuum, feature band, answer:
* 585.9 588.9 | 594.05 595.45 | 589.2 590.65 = 0.097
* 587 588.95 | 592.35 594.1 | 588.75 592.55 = 0.143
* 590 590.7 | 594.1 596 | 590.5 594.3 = 0.059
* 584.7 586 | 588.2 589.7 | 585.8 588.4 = -0.276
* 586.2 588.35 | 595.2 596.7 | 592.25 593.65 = 0.051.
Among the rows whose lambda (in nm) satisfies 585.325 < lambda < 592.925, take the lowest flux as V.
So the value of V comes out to 12.12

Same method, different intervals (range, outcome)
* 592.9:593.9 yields 17.21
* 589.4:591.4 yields 14.15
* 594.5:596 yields 17.27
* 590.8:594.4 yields 16.73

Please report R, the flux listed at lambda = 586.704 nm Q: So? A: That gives 18.46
